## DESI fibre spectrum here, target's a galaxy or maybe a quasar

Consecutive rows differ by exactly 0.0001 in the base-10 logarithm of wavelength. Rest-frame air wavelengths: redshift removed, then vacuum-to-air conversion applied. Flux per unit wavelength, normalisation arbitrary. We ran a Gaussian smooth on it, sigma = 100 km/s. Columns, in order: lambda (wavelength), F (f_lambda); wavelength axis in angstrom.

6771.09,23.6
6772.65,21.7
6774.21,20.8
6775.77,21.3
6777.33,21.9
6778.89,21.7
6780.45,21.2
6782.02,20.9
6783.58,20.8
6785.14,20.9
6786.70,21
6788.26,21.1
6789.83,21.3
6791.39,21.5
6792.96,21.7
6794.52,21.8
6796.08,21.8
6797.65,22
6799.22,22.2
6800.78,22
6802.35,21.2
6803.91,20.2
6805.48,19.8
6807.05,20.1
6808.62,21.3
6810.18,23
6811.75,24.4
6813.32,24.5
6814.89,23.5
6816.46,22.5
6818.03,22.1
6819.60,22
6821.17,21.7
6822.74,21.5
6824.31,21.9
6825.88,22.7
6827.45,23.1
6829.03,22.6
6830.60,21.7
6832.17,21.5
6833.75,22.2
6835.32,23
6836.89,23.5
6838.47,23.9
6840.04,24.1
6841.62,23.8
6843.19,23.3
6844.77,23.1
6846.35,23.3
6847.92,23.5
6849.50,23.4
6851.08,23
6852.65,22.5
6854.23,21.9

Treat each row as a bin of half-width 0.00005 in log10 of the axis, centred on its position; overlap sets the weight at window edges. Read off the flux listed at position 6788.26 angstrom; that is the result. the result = 21.1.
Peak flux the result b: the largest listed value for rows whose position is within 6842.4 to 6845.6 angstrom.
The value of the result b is 23.3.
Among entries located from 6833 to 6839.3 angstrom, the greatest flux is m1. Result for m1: 23.9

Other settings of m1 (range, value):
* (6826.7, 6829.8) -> 23.1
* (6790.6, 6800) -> 22.2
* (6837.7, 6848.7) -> 24.1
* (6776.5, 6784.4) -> 21.9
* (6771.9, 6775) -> 21.7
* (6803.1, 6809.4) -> 21.3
